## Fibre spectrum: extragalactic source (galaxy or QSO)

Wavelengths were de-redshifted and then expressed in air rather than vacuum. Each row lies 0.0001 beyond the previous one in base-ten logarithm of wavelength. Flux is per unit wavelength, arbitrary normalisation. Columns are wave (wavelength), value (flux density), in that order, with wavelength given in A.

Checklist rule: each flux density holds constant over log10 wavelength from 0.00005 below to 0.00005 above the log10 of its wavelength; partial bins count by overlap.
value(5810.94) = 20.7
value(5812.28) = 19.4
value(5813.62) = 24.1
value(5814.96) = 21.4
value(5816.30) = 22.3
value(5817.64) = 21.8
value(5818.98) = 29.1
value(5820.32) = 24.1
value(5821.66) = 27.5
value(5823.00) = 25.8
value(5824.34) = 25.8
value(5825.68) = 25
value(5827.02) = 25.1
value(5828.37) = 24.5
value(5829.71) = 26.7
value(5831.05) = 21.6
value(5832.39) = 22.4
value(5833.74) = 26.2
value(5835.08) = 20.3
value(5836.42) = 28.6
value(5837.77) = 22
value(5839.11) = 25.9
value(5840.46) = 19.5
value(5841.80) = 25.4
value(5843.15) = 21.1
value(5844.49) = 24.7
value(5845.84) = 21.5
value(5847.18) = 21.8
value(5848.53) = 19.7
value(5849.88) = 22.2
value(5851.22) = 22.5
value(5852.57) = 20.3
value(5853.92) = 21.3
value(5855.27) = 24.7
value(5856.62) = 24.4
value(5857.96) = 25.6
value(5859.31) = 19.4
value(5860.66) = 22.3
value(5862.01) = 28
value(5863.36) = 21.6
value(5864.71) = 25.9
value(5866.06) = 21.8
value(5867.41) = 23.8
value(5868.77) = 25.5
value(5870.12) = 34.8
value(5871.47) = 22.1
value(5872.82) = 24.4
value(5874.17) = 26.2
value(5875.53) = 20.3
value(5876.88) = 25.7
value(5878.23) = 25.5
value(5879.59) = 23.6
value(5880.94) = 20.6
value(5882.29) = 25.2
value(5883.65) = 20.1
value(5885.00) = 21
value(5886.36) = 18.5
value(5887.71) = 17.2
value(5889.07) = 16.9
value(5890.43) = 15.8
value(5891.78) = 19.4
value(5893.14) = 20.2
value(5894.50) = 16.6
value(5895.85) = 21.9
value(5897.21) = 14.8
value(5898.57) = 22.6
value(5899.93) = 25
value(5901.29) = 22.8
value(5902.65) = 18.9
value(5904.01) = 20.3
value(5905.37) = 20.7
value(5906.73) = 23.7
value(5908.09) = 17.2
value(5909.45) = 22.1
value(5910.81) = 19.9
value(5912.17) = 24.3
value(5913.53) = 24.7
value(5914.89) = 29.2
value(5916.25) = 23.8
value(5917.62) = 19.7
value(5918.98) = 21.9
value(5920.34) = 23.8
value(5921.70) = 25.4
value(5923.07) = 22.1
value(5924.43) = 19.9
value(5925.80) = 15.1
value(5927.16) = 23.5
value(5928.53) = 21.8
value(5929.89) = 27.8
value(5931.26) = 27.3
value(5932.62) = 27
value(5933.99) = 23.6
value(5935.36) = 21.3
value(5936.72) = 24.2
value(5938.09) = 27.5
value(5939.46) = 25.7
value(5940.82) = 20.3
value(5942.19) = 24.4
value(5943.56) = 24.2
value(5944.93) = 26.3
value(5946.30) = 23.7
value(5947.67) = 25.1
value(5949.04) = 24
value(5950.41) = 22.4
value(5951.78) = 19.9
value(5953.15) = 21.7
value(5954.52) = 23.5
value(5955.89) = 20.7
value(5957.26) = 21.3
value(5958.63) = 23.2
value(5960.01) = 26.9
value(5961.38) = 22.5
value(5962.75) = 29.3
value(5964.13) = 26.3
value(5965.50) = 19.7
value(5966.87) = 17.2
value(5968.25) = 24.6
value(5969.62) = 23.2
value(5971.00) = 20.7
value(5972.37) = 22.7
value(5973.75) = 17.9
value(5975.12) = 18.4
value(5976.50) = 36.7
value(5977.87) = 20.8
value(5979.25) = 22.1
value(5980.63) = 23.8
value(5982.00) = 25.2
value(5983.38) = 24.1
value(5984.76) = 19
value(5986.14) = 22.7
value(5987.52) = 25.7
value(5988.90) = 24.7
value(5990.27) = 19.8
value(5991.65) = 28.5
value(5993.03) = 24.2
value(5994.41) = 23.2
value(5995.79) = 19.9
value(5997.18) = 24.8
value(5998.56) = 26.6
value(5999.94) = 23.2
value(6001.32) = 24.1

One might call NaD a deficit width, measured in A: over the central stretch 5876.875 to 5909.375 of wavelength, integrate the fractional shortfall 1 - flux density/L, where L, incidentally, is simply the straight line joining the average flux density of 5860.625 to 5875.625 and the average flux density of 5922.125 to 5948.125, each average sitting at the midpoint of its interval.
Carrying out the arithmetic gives 5.3 A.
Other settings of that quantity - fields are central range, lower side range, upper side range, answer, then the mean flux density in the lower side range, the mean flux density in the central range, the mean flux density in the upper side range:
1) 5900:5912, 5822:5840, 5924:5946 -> 1.5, 24.6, 21.1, 23.8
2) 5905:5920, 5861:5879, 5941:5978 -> 1.0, 25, 22.5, 23.2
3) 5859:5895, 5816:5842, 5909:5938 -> 2.4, 24.5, 22.4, 23.4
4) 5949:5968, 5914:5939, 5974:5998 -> 0.7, 23.6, 22.8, 23.7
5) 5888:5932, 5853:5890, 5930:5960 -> 3.7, 23.1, 21.5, 23.8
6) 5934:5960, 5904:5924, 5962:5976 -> -1.2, 22.6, 23.4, 22.2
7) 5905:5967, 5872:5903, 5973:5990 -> -2.8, 21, 23.2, 23.3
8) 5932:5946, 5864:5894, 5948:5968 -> -1.0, 22.4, 24.4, 22.8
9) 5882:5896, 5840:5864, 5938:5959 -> 2.3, 22.6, 19.1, 23.3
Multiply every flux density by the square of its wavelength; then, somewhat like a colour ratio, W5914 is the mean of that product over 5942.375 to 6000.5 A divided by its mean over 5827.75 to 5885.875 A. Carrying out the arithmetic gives 1.03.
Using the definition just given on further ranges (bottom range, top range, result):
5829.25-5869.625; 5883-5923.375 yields 0.92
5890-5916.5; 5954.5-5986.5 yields 1.11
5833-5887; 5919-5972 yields 1.03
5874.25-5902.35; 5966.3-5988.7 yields 1.13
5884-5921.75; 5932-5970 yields 1.14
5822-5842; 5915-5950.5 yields 1.00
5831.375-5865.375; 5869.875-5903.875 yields 0.94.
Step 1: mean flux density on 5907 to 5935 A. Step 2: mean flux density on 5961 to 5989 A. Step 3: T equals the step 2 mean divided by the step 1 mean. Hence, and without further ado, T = 1.0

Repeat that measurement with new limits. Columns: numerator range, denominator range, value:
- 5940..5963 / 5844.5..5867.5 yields 1.03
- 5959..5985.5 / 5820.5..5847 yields 0.96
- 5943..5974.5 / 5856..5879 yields 0.93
